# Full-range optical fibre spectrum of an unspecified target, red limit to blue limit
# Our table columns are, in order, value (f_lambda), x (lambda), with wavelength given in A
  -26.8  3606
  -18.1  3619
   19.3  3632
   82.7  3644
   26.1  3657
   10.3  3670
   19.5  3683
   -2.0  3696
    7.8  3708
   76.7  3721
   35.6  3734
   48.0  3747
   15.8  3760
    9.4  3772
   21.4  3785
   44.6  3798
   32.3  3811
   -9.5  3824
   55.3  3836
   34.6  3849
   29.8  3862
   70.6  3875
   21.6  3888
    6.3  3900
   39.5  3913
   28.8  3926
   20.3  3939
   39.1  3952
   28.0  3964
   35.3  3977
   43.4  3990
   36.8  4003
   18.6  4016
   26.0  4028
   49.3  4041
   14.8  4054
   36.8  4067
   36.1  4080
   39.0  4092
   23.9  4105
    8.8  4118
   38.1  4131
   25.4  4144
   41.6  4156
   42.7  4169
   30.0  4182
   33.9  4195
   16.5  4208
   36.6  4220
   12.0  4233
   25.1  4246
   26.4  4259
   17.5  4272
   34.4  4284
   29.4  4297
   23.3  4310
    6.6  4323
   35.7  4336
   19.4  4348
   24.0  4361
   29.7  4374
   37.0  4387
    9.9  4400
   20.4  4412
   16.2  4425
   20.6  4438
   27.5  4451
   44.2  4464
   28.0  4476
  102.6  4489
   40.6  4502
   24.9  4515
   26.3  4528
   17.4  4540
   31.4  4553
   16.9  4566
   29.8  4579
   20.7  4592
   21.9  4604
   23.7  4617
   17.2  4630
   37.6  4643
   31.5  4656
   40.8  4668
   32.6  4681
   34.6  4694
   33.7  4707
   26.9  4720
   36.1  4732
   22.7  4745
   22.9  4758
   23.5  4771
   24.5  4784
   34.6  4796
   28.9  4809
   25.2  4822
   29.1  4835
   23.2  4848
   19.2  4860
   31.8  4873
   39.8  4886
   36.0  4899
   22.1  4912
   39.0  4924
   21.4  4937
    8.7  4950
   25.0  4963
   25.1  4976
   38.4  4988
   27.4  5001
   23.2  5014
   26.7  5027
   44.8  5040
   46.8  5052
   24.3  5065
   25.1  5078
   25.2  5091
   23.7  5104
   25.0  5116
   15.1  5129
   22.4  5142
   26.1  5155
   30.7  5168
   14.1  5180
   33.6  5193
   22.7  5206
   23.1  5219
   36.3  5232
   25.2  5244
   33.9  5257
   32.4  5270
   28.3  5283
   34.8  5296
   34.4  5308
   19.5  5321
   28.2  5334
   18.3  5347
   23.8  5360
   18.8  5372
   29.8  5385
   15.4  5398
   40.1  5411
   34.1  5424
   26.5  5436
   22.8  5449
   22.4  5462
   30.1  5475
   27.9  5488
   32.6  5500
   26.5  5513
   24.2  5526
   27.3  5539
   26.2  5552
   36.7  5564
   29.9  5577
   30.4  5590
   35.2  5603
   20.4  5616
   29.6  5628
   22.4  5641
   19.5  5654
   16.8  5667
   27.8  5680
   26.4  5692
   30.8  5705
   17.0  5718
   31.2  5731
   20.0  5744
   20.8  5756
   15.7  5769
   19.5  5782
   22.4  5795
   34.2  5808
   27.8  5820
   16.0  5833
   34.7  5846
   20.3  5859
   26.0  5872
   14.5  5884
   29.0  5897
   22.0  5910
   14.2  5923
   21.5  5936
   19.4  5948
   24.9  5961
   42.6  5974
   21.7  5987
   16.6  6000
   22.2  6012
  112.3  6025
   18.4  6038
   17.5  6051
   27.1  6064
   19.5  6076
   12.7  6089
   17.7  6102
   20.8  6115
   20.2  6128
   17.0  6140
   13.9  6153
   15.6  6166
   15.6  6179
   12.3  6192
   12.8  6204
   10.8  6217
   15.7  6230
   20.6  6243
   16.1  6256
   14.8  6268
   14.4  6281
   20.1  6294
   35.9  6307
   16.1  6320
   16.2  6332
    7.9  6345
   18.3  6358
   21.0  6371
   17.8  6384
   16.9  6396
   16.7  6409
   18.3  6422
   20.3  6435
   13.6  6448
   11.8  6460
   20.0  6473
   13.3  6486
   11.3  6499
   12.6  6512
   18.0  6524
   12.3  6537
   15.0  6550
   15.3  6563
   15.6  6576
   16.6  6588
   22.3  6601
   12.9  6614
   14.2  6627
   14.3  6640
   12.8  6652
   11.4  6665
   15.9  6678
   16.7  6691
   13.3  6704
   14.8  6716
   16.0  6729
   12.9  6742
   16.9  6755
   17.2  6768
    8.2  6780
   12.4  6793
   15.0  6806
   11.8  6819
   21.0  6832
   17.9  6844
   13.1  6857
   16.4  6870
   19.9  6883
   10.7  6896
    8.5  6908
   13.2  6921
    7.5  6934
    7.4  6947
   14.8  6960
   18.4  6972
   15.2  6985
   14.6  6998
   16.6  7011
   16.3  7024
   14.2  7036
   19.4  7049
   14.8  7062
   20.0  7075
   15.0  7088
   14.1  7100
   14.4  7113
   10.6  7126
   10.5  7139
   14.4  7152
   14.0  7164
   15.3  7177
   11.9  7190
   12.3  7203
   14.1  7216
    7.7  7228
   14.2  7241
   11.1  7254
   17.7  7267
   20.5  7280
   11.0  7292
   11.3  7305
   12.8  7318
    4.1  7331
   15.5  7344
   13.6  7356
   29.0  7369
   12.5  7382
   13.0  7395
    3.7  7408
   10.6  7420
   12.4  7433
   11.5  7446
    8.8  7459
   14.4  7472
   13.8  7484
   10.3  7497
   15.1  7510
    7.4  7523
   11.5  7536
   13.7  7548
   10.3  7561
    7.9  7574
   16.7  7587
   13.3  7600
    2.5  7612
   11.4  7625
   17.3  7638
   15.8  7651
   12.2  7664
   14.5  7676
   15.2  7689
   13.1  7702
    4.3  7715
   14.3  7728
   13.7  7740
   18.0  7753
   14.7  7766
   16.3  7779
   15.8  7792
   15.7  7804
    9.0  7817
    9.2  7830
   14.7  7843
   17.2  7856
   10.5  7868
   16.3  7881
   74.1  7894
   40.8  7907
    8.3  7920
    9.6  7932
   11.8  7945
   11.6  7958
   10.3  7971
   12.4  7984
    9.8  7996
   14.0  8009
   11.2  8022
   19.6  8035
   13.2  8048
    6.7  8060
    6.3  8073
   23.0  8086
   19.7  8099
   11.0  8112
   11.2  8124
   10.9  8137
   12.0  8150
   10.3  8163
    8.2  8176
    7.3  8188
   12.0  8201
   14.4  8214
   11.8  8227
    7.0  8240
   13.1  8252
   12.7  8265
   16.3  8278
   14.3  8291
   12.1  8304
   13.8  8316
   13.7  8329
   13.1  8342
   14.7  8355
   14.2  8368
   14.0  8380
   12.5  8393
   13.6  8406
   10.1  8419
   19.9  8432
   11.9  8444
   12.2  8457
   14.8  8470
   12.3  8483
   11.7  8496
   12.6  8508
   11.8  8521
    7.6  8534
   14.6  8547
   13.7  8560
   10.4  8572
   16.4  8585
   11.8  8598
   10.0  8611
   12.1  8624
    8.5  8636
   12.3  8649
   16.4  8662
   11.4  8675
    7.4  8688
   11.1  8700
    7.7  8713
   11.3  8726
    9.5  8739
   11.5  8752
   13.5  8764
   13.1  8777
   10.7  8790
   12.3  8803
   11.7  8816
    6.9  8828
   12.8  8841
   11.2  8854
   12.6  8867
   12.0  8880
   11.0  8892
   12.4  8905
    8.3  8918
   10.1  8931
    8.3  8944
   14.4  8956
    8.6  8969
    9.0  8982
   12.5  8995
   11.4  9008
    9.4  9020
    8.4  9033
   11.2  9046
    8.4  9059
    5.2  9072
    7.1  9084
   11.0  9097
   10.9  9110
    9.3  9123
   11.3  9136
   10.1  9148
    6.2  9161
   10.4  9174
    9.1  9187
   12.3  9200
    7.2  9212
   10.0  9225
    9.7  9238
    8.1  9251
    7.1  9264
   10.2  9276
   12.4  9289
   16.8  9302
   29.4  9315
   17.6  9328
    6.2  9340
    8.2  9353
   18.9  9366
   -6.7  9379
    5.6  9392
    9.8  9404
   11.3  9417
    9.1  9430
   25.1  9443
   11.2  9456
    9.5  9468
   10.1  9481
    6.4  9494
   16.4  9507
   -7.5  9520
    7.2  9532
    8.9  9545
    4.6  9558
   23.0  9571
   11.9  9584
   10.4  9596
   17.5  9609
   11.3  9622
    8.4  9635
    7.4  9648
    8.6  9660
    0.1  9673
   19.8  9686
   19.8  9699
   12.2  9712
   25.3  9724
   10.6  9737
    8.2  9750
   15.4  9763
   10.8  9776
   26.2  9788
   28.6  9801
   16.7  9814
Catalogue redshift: 0.20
